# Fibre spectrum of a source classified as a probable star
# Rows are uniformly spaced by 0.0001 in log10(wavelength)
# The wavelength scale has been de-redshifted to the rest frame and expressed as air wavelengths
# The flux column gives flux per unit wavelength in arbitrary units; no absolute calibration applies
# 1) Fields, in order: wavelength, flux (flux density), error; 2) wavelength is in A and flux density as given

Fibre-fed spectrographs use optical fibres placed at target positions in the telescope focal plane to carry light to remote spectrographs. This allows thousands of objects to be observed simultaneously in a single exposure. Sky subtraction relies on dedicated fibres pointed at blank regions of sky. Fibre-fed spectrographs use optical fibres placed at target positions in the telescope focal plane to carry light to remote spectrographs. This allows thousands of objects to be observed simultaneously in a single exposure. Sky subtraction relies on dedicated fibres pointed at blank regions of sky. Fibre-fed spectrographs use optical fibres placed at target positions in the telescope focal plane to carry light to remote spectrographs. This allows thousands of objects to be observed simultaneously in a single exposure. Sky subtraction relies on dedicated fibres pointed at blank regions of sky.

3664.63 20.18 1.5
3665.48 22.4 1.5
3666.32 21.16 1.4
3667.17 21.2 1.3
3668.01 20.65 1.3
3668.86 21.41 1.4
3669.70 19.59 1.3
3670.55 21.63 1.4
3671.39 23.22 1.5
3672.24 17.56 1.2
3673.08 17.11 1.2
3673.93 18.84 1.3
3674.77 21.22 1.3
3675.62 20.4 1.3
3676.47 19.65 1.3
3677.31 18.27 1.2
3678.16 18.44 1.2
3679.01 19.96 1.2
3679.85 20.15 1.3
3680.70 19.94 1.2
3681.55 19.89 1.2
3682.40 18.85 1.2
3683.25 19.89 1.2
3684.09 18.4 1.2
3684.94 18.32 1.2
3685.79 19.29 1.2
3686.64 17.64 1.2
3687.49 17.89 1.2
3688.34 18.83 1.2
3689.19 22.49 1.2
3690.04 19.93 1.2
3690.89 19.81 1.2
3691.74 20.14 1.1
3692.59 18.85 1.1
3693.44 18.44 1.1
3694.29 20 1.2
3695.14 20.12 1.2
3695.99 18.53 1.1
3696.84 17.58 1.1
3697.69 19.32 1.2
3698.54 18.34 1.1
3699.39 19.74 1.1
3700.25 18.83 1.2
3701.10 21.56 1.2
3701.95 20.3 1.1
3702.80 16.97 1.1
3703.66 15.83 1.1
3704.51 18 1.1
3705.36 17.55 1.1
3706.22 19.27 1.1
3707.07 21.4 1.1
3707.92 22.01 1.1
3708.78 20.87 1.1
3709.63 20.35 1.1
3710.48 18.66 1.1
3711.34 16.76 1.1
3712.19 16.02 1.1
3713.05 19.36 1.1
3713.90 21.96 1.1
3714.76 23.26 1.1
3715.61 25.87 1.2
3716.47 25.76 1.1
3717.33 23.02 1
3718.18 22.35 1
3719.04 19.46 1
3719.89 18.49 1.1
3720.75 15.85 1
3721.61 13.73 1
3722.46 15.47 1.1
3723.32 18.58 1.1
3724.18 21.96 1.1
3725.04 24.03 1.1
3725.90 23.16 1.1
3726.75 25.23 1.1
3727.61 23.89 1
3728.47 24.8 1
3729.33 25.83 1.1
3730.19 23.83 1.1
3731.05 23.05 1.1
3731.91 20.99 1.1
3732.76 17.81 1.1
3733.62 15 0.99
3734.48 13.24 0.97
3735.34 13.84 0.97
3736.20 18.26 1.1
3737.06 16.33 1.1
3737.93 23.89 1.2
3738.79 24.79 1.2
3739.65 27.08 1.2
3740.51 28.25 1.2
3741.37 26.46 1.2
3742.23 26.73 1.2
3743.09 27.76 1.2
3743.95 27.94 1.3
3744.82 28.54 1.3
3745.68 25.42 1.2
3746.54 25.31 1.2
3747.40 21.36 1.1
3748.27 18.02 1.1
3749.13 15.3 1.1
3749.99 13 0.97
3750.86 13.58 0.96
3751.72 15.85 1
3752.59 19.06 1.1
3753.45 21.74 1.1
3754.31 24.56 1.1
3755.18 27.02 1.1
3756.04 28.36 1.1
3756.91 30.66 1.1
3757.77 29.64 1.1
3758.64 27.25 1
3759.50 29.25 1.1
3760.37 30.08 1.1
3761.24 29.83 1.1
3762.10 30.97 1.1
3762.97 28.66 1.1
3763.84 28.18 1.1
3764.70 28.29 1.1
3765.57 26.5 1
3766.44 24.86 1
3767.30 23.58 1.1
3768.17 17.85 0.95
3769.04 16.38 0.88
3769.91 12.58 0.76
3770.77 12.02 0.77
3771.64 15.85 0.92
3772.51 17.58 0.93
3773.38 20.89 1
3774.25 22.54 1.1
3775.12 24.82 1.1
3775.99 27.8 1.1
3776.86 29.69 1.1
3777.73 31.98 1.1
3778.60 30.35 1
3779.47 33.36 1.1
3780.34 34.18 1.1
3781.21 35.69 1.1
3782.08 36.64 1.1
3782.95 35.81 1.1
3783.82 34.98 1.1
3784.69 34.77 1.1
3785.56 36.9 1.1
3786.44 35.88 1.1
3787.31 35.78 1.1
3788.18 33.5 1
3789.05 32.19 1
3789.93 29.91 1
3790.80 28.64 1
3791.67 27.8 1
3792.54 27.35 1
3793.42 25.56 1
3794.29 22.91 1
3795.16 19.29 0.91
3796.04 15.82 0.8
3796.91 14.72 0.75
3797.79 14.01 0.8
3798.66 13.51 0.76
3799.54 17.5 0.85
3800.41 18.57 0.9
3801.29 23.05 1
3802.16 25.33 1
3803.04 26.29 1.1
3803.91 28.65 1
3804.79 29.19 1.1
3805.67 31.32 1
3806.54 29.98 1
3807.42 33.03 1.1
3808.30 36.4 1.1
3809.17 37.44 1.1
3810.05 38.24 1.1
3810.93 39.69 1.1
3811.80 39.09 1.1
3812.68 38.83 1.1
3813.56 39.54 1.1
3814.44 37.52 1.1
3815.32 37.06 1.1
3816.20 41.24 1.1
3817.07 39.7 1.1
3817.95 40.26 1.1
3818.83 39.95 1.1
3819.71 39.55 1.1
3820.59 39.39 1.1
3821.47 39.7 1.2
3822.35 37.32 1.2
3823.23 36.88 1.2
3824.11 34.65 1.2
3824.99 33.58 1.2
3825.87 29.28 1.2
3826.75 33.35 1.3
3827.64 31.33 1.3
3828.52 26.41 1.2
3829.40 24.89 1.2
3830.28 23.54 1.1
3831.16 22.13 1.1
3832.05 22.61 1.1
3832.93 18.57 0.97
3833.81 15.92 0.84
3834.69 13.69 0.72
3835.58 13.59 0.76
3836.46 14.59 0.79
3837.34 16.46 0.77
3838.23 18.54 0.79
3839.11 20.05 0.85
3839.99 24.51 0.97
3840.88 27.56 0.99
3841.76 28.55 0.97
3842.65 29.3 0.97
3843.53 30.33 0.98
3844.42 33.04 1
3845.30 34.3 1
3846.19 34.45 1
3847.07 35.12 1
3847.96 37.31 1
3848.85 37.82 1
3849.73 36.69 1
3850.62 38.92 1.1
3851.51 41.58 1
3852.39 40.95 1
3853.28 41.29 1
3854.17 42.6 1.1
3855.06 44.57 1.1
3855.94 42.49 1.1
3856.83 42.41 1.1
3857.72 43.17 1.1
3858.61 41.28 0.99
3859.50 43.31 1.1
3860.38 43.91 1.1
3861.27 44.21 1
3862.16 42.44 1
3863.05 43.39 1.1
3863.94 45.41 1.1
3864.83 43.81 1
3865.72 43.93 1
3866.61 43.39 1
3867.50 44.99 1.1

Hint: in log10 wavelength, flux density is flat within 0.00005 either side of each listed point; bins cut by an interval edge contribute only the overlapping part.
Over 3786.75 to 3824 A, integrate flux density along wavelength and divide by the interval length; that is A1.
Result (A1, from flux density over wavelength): 31.1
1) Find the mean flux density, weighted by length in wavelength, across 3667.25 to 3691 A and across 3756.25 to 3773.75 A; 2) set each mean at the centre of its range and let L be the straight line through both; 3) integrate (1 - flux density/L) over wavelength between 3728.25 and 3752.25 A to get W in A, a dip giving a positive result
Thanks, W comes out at 1.40 A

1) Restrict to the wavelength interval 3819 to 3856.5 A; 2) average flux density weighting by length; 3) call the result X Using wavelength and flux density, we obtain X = 30.8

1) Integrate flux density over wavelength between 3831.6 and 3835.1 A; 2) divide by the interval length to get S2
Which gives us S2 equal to 17.7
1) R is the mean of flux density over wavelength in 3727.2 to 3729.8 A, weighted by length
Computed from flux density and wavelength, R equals 24.8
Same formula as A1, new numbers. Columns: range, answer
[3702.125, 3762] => 21.9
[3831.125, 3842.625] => 20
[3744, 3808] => 25.6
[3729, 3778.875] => 23.2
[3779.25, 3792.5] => 33.6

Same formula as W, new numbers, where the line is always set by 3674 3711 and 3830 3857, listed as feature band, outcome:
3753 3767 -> -2.2 A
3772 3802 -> -1.6 A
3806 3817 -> -3.9 A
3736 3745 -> -1.0 A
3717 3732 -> 0.2 A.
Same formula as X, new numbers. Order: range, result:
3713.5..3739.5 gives 20.9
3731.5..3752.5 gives 21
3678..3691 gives 19.4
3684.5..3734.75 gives 19.9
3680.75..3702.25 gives 19.3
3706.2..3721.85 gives 20.3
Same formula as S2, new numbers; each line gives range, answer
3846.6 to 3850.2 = 36.7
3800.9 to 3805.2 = 26.5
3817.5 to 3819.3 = 40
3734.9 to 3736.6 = 16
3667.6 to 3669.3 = 21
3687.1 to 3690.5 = 19.8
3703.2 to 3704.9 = 16.8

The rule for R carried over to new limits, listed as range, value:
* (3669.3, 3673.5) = 19.8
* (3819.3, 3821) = 39.5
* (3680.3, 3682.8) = 19.5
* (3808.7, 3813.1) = 38.7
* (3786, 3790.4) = 33.4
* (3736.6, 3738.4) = 20.1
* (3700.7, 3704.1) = 18.6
